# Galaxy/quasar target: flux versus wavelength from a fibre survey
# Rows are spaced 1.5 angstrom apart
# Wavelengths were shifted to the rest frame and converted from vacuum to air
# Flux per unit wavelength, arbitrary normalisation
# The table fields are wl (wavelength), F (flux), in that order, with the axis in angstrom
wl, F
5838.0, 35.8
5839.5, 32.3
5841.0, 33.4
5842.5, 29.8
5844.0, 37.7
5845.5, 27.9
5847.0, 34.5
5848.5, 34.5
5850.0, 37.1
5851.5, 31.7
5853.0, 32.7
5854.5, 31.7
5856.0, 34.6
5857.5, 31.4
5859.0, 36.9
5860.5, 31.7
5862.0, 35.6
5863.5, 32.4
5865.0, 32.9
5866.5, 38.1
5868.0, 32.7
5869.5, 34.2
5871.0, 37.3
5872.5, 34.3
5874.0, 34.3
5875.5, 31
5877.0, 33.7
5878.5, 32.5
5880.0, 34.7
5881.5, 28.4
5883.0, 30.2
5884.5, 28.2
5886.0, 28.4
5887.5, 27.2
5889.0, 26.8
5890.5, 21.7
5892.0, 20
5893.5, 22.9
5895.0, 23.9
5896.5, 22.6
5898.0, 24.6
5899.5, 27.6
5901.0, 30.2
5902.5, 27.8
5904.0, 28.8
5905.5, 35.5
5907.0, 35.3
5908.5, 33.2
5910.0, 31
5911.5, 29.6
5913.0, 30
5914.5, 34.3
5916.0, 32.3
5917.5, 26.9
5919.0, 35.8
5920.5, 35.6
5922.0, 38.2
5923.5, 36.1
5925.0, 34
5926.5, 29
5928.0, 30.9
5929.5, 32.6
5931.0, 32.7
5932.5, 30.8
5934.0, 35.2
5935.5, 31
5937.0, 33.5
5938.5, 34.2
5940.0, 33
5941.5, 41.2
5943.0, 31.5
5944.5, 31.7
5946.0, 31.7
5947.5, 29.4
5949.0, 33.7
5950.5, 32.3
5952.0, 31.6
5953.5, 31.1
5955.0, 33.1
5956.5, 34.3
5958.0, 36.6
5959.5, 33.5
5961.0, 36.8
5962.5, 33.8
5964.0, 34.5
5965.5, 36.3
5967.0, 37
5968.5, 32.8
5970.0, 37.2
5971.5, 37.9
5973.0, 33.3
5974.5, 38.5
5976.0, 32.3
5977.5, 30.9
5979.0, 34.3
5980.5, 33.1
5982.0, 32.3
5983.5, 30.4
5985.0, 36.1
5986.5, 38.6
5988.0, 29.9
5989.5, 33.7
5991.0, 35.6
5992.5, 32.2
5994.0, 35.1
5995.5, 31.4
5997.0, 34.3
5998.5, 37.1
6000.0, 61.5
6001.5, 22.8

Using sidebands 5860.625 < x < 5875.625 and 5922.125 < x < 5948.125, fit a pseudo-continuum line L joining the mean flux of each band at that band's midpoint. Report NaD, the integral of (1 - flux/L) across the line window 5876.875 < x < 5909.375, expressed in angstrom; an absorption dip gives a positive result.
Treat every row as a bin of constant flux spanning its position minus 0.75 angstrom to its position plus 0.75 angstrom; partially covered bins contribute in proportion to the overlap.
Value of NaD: 5.3 angstrom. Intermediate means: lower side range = 34.3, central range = 28.3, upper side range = 33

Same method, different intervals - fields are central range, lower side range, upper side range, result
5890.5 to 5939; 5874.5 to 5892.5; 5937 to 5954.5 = 0.4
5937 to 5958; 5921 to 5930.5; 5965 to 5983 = 0.5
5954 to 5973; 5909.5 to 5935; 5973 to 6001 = -0.5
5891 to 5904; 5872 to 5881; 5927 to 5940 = 3.1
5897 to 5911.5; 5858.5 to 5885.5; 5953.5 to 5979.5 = 1.5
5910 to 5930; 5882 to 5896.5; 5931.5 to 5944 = -1.3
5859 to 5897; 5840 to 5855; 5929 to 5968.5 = 3.2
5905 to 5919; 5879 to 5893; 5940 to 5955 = -1.2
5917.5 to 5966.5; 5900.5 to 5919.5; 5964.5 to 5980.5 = -0.4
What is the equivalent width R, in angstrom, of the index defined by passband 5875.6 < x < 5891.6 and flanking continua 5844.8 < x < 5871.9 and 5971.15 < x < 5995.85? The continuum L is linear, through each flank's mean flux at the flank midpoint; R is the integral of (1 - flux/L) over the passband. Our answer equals 2.2 angstrom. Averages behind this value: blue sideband 33.8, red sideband 33.8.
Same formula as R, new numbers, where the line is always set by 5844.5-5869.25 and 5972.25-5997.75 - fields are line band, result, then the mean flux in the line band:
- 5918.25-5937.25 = 0.07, 33.5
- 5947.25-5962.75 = 0.11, 33.4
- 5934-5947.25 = 0.08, 33.4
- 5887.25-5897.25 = 3.03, 23.4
